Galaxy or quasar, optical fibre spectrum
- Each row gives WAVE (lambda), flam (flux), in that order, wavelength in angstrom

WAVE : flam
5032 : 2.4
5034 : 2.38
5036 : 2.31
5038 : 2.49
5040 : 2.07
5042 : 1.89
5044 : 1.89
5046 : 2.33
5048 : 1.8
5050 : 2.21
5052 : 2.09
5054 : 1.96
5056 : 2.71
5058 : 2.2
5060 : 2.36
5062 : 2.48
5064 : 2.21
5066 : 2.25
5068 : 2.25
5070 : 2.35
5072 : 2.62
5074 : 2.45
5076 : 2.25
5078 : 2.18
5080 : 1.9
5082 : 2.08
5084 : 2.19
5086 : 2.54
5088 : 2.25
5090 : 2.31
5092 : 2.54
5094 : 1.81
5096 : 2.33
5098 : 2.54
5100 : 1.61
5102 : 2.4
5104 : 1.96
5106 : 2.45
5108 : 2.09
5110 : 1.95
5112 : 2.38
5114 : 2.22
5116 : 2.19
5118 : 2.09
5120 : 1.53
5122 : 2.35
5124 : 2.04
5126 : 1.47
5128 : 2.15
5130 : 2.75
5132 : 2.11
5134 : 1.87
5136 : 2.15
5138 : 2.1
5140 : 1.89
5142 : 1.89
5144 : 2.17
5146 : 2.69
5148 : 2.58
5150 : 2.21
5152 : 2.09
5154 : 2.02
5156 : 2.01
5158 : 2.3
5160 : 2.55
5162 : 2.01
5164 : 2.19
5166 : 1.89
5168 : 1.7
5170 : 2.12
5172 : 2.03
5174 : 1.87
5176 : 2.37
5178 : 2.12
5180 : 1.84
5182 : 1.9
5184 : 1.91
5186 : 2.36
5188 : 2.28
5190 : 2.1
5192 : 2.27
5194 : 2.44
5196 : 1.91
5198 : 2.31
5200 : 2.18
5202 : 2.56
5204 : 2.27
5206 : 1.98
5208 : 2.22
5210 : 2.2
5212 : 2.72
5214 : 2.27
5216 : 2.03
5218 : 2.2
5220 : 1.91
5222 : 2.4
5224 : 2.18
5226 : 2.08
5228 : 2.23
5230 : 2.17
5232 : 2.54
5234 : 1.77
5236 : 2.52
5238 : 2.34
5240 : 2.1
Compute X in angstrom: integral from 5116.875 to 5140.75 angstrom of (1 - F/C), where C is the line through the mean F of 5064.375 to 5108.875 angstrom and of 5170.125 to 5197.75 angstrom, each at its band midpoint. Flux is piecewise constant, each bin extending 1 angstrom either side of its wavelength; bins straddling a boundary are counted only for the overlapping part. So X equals 1.56 angstrom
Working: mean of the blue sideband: 2.24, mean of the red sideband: 2.11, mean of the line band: 2.04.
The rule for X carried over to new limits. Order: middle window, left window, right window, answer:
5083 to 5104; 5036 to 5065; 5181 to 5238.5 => -0.35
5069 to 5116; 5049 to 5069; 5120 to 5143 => -1.43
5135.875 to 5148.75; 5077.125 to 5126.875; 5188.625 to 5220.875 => -0.21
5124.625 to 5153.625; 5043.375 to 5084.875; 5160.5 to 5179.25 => -0.68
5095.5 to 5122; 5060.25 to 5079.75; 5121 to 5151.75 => 1.06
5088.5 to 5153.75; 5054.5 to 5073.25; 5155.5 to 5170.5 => 1.76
